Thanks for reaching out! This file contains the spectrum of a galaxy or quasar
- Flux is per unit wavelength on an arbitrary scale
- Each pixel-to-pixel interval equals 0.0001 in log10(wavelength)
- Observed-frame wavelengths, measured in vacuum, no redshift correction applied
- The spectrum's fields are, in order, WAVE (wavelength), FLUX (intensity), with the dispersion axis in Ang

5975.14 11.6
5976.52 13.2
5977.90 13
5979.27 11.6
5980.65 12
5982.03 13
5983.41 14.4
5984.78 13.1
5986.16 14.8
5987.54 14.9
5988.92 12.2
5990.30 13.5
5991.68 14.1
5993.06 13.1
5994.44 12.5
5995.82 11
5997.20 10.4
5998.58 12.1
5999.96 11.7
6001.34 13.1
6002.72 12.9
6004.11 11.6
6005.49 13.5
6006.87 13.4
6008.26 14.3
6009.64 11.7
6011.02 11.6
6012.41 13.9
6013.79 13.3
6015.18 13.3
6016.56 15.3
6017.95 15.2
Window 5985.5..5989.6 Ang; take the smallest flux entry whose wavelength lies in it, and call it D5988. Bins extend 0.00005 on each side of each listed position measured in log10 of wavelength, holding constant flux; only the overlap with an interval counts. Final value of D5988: 12.2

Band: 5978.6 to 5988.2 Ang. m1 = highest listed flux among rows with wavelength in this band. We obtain 14.9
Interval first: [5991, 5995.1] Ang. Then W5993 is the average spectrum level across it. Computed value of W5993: 13.2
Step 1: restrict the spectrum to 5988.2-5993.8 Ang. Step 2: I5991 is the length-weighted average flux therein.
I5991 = 13.2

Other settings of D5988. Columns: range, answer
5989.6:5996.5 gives 11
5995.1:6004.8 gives 10.4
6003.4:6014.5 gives 11.6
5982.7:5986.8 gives 13.1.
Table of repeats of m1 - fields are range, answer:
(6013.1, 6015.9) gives 13.3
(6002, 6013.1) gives 14.3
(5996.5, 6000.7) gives 12.1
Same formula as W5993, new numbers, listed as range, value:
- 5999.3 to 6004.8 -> 12.3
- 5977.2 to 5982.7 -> 12.4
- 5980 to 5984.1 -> 13.2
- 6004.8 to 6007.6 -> 13.4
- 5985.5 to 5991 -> 13.8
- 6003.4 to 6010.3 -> 12.9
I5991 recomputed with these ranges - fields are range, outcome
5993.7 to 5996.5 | 11.8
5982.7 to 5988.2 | 14.3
